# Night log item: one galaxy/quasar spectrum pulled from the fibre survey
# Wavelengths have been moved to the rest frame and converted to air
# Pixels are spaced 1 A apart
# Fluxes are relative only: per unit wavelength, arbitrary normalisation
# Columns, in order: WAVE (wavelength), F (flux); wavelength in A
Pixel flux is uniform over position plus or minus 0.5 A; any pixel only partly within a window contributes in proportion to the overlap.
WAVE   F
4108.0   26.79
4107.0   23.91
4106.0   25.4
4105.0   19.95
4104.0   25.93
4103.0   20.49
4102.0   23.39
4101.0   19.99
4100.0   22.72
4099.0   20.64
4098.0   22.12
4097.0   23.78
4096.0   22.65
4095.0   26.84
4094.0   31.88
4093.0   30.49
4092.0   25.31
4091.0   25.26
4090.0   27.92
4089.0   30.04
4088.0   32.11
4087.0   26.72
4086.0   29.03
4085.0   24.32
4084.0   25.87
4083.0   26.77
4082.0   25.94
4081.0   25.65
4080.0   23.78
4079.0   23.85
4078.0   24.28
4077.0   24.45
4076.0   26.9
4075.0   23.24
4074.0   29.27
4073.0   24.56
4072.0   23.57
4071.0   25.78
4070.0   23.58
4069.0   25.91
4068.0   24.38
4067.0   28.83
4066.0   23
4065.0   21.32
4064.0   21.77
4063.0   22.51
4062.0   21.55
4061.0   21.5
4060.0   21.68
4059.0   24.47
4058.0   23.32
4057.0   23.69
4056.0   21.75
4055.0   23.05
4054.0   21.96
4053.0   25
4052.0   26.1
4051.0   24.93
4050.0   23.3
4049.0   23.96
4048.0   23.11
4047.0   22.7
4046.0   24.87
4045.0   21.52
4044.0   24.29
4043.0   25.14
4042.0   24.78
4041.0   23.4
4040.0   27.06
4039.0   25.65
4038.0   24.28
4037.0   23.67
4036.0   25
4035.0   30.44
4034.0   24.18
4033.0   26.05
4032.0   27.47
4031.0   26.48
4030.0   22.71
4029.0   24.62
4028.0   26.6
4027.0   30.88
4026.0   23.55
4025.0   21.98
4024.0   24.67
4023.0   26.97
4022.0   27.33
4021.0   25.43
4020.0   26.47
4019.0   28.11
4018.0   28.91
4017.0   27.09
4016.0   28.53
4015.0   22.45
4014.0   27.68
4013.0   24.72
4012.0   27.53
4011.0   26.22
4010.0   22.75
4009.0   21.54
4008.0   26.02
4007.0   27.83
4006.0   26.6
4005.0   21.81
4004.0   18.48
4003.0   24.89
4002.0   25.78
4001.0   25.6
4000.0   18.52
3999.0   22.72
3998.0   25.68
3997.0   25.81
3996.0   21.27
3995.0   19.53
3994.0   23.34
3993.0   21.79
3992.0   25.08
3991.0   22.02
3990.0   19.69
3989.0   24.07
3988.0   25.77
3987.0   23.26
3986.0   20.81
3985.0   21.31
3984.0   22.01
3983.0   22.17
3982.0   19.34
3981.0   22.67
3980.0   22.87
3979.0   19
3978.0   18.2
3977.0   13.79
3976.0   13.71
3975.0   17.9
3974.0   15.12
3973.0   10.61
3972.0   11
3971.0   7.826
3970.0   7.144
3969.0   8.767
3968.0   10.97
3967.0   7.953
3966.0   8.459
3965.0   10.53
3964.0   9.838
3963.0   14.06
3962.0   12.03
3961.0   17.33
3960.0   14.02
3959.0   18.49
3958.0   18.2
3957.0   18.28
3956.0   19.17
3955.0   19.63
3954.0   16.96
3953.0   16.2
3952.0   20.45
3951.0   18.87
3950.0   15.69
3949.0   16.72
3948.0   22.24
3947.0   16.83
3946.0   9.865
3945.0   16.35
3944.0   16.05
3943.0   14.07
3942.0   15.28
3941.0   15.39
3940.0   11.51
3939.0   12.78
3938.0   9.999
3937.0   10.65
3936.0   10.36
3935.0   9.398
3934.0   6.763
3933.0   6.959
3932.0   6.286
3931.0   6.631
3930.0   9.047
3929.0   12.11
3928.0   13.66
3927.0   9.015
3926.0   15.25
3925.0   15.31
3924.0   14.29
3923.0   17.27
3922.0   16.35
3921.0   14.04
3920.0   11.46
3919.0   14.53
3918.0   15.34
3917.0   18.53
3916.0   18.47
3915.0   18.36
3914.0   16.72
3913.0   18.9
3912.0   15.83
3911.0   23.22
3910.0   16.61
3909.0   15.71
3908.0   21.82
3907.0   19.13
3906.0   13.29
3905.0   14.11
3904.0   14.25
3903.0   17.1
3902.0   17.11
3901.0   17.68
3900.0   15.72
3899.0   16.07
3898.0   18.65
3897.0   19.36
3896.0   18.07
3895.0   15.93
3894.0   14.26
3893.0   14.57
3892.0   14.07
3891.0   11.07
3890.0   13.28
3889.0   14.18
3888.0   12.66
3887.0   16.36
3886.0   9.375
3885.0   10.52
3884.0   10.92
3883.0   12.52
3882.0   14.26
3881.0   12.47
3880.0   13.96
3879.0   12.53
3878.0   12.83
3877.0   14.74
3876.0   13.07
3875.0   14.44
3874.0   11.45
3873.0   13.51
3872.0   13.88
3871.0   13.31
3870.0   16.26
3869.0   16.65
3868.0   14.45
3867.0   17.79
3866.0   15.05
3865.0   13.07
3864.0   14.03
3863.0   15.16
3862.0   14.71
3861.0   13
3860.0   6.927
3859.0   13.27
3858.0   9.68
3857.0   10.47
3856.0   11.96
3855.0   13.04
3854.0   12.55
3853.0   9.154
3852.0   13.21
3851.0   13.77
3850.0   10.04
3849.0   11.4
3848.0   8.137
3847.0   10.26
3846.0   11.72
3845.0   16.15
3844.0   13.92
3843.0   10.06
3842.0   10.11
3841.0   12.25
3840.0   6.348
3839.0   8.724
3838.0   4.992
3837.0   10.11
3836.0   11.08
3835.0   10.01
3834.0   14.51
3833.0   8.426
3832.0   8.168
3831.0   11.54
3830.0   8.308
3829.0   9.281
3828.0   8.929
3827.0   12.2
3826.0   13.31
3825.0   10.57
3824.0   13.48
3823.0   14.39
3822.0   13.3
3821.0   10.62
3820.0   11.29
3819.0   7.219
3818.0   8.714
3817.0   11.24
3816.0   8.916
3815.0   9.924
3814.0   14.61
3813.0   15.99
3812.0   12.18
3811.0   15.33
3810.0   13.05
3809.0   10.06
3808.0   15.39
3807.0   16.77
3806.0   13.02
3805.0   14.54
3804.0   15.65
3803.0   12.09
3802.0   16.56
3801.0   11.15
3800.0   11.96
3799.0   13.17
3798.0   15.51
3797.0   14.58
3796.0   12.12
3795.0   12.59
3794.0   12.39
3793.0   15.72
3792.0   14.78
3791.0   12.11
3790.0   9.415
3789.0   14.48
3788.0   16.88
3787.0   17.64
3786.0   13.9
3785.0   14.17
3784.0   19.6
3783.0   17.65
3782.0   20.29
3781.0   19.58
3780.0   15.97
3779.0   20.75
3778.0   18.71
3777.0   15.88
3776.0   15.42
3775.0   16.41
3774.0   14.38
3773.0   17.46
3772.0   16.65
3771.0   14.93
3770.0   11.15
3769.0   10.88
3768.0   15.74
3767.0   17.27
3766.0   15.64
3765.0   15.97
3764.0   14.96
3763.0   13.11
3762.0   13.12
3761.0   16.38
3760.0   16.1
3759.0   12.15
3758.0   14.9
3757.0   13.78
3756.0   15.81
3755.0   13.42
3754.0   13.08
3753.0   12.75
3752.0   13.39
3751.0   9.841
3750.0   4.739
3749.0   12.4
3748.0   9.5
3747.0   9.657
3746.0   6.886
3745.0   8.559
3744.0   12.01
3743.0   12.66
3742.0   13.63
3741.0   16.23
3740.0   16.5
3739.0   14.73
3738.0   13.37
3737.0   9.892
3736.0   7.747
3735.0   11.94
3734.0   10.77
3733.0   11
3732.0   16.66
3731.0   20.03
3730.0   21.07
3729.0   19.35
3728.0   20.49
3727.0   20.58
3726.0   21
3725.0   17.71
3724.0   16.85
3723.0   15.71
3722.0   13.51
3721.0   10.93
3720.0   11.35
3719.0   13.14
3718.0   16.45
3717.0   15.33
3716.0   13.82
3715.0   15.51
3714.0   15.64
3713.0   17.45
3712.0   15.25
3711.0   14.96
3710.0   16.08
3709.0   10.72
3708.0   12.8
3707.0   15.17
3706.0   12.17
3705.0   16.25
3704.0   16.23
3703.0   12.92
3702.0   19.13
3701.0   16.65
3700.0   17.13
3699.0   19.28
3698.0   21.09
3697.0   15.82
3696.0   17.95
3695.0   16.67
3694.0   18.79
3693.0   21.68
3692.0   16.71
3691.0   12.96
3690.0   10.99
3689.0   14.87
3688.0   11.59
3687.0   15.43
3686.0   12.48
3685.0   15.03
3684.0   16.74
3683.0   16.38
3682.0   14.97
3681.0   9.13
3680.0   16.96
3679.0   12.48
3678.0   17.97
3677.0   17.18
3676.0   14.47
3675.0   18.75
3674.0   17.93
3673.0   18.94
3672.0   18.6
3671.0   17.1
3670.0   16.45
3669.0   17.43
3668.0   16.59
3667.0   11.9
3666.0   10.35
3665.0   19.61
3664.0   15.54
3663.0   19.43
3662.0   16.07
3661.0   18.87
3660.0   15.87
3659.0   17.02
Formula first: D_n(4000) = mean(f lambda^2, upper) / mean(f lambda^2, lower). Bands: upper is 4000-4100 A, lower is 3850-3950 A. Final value 1.9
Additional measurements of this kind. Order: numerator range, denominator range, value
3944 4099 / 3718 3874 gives 1.89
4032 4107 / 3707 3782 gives 2.01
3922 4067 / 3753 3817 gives 1.53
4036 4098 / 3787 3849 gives 2.35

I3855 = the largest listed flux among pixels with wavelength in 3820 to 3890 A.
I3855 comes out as 17.79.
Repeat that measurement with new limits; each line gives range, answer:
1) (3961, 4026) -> 28.91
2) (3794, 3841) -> 16.77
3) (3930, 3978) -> 22.24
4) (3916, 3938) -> 18.53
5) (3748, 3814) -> 20.75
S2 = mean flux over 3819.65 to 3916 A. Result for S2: 13.3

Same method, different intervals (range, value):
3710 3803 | 14.5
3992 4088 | 24.7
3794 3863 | 11.8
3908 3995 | 15.6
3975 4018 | 22.9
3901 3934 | 14.8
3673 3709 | 15.8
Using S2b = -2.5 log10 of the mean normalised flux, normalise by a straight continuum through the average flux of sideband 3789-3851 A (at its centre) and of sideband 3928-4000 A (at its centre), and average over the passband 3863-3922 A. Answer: -0.09 mag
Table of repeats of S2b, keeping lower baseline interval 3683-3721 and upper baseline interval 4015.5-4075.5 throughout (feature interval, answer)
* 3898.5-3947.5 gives 0.44 mag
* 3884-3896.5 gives 0.45 mag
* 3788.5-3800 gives 0.33 mag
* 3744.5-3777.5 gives 0.26 mag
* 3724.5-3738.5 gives 0.02 mag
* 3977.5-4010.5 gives 0.03 mag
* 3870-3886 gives 0.48 mag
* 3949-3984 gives 0.42 mag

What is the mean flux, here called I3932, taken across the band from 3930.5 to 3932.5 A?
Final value 6.46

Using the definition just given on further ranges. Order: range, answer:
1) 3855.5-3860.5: 10.5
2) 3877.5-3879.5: 12.7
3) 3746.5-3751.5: 9.23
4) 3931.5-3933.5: 6.62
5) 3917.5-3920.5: 13.8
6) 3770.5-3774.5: 15.9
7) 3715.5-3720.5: 14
